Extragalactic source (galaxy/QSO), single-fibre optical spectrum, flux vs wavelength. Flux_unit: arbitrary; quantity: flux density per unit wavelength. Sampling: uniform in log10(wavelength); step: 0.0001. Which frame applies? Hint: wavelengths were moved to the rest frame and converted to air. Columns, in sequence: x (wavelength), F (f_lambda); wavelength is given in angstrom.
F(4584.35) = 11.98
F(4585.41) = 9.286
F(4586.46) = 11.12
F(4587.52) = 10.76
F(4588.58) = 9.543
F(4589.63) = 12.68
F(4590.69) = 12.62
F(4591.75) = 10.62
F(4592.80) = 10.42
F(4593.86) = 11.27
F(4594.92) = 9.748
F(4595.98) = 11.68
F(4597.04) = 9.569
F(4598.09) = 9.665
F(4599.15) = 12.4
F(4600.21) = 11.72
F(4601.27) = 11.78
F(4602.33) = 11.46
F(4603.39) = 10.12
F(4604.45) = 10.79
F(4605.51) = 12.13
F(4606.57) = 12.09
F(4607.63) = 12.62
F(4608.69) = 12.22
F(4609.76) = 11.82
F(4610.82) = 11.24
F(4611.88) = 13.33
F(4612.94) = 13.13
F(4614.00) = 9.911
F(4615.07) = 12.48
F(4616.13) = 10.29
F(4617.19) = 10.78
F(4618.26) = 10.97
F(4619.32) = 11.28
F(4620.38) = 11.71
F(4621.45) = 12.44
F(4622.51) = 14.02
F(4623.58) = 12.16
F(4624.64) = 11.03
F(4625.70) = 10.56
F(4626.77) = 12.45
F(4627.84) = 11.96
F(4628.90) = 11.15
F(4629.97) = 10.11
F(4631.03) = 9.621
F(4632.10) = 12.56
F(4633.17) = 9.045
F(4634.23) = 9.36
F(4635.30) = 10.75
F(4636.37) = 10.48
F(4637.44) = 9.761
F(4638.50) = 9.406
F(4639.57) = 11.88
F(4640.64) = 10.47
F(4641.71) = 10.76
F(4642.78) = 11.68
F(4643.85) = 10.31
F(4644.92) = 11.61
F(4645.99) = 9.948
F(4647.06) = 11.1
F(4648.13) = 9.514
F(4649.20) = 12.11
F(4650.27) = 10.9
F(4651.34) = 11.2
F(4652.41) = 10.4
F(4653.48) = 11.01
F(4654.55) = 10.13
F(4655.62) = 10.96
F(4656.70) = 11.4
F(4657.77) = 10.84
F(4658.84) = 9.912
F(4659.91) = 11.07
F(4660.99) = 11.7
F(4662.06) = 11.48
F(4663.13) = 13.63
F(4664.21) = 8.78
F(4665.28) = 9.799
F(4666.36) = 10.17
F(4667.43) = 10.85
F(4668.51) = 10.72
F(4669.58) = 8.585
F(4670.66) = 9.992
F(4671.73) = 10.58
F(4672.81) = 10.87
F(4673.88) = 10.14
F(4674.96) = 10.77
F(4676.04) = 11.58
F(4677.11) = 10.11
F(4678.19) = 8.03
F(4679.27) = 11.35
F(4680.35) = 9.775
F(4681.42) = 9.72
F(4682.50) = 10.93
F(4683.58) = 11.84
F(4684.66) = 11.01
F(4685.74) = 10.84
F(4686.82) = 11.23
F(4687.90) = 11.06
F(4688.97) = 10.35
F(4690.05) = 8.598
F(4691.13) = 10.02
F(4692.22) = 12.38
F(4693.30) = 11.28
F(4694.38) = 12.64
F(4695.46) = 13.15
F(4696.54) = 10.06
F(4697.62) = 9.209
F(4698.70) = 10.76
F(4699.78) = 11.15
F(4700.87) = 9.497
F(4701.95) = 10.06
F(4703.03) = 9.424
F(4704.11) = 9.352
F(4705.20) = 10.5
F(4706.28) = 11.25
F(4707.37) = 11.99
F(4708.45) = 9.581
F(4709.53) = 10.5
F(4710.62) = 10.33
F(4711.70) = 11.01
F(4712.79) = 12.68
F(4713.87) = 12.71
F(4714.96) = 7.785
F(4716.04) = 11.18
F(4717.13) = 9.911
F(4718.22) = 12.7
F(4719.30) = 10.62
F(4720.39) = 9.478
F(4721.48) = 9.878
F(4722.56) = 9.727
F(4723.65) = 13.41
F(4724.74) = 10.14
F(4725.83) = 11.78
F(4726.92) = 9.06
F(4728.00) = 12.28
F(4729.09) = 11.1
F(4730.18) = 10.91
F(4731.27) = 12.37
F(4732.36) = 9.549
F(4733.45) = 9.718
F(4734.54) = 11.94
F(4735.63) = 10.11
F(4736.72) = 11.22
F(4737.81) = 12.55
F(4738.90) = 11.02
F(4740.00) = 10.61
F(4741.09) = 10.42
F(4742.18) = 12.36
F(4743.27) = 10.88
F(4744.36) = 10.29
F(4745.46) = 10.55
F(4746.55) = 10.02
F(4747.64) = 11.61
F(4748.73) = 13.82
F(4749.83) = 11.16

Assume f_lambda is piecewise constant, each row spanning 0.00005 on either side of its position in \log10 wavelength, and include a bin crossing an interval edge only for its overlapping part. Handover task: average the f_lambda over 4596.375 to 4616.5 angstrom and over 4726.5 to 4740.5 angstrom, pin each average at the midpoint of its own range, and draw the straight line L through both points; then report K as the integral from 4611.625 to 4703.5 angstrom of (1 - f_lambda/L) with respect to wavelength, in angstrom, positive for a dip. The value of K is 3.9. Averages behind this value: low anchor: 11.5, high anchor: 11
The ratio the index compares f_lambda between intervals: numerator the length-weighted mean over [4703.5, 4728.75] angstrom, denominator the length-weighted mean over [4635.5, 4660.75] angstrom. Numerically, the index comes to 1.00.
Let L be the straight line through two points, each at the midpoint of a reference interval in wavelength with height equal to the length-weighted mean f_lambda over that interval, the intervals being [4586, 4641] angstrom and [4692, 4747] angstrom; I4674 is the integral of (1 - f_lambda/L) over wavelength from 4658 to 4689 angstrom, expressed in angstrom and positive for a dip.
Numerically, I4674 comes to 1.2 angstrom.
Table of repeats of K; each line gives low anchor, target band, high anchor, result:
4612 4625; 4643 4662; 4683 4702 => 0.8 angstrom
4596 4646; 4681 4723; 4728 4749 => 1.7 angstrom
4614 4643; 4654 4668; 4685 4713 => 0.1 angstrom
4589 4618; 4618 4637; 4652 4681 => -0.2 angstrom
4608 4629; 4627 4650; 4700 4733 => 1.7 angstrom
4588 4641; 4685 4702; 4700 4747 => 0.2 angstrom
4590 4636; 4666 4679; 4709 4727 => 0.9 angstrom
